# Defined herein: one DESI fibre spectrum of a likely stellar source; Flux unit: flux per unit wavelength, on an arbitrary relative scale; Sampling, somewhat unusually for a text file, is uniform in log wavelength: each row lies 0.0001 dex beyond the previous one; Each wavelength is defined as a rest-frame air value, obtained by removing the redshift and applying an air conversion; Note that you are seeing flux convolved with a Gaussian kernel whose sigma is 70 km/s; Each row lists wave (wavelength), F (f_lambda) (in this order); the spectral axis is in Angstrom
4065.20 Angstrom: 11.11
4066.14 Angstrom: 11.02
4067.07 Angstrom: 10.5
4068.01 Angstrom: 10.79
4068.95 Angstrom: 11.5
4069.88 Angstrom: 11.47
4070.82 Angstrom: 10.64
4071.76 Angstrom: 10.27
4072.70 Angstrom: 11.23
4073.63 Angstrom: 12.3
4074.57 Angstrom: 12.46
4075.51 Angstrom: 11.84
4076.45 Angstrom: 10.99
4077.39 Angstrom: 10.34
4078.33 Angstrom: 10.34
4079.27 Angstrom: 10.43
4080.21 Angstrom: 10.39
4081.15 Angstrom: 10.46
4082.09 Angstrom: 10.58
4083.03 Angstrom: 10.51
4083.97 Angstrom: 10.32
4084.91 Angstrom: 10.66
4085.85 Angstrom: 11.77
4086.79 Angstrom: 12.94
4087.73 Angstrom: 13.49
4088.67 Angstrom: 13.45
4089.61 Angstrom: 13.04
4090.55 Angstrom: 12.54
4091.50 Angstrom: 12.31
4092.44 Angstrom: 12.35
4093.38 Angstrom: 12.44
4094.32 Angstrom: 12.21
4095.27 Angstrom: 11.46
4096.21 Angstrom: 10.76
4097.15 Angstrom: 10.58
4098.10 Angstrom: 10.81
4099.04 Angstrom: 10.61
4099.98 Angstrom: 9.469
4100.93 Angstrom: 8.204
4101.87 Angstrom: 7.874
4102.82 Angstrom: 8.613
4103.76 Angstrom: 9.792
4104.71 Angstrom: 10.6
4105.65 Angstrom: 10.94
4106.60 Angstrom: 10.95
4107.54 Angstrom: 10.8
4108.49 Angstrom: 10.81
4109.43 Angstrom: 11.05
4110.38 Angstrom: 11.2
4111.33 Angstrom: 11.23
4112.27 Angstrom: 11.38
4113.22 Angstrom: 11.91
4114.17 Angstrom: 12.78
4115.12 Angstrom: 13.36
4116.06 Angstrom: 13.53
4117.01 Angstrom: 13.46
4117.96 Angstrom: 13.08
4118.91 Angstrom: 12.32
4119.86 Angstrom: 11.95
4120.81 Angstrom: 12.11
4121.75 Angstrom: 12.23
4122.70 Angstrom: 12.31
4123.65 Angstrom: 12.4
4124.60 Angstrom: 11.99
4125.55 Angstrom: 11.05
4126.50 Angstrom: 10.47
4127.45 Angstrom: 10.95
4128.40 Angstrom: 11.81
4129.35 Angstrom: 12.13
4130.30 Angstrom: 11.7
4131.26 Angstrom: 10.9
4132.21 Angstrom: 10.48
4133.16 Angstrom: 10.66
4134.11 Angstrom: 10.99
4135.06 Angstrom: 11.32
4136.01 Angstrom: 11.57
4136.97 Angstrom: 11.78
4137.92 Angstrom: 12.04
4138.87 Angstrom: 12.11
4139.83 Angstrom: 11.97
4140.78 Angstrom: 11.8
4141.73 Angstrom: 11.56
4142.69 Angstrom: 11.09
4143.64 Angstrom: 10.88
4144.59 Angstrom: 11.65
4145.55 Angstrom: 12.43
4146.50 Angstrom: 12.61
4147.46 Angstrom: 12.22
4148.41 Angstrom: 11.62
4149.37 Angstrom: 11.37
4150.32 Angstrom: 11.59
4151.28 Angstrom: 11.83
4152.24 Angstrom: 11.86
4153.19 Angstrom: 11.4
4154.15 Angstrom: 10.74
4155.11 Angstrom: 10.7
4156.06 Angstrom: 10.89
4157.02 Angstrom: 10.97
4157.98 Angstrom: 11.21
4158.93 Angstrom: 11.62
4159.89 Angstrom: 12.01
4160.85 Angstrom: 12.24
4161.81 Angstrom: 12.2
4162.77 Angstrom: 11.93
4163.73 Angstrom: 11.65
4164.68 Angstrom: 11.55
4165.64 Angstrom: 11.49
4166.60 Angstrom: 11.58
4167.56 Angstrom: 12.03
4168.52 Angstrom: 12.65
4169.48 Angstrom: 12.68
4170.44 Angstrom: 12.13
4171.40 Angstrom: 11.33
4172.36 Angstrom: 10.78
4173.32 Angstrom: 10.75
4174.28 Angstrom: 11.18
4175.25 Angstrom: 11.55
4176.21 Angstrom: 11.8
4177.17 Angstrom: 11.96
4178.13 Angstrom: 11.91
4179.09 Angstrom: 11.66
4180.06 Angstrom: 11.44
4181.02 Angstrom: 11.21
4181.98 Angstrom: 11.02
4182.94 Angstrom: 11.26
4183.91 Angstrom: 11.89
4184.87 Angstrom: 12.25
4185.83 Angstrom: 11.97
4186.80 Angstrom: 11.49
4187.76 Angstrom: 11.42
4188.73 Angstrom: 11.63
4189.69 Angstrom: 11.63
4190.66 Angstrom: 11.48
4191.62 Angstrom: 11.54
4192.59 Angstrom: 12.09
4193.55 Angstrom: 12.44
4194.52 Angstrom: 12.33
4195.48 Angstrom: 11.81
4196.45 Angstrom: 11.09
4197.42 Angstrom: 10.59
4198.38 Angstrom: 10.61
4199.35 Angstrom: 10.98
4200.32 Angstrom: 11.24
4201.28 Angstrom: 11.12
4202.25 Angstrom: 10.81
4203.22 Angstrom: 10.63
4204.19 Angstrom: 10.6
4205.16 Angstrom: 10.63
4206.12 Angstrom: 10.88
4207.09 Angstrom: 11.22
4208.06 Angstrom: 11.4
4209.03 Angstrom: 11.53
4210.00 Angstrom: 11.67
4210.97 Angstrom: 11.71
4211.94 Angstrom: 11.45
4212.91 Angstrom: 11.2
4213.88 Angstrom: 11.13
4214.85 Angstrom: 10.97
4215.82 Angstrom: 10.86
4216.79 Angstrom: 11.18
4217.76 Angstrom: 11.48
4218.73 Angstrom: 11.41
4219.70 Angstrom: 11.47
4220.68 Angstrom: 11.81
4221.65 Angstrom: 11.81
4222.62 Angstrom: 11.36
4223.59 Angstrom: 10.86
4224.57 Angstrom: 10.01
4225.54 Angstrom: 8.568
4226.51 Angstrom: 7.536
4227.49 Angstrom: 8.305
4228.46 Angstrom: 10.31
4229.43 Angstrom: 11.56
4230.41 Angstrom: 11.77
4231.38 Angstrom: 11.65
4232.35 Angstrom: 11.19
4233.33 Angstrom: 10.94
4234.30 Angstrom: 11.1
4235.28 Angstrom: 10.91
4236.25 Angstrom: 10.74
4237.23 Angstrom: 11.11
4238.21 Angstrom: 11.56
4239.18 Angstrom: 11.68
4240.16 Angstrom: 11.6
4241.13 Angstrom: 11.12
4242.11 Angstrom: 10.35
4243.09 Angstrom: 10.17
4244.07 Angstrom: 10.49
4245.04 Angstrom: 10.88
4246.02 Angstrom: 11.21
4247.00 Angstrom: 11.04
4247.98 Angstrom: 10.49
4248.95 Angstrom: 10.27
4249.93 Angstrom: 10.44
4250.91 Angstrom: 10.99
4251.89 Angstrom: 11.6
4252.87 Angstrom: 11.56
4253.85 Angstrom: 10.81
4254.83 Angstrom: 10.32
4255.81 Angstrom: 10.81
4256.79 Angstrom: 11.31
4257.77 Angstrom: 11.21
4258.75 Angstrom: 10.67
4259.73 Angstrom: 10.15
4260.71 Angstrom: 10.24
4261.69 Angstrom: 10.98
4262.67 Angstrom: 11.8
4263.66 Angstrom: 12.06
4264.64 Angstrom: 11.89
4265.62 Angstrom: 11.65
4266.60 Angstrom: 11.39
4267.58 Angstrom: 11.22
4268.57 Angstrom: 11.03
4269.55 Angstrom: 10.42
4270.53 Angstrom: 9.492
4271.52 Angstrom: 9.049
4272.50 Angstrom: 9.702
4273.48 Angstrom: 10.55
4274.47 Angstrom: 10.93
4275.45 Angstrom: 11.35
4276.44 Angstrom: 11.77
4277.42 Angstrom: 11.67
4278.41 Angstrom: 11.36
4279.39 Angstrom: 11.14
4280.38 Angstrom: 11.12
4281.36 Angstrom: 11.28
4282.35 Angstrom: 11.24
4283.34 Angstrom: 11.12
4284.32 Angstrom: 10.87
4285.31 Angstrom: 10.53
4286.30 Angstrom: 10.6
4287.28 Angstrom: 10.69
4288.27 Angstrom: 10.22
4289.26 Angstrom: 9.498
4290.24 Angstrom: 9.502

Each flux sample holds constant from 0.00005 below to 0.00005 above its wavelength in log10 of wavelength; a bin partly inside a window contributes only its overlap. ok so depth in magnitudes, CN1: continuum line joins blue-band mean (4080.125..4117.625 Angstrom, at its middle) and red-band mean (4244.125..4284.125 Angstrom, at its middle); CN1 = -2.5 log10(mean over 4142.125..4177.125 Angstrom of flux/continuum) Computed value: -0.04 mag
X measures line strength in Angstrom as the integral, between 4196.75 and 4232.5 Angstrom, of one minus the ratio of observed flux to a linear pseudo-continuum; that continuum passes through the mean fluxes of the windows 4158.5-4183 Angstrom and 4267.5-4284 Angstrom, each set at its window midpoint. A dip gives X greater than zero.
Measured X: 1.4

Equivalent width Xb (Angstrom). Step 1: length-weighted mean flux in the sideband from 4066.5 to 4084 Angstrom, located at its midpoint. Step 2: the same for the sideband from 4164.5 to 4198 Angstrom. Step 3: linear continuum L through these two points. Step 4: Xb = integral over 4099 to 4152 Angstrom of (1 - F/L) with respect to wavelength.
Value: -0.8 Angstrom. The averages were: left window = 10.9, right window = 11.6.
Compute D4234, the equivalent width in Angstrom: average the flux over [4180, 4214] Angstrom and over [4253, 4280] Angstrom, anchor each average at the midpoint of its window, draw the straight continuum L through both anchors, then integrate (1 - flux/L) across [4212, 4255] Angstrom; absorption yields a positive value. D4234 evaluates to 1.1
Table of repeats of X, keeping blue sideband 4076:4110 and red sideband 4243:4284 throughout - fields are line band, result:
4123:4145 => -0.99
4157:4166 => -0.63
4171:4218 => -1.78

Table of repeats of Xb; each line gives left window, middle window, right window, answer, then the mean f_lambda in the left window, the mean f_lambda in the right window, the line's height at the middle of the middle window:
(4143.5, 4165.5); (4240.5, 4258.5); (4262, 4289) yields 0.4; 11.6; 11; 11.1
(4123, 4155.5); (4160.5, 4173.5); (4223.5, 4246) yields -0.6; 11.5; 10.6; 11.3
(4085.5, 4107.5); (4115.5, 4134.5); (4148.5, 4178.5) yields -0.8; 11.2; 11.6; 11.4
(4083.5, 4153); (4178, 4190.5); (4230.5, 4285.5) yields -0.3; 11.5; 11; 11.3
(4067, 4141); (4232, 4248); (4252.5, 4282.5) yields 0.1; 11.4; 11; 11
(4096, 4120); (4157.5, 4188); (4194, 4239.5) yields -1.8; 11.1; 11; 11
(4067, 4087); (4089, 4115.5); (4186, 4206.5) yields 0.0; 11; 11.3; 11.1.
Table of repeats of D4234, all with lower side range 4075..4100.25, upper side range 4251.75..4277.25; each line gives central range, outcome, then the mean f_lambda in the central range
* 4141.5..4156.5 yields -0.4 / 11.5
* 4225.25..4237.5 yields 0.6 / 10.5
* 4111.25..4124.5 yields -1.3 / 12.5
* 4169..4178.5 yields -0.4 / 11.6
